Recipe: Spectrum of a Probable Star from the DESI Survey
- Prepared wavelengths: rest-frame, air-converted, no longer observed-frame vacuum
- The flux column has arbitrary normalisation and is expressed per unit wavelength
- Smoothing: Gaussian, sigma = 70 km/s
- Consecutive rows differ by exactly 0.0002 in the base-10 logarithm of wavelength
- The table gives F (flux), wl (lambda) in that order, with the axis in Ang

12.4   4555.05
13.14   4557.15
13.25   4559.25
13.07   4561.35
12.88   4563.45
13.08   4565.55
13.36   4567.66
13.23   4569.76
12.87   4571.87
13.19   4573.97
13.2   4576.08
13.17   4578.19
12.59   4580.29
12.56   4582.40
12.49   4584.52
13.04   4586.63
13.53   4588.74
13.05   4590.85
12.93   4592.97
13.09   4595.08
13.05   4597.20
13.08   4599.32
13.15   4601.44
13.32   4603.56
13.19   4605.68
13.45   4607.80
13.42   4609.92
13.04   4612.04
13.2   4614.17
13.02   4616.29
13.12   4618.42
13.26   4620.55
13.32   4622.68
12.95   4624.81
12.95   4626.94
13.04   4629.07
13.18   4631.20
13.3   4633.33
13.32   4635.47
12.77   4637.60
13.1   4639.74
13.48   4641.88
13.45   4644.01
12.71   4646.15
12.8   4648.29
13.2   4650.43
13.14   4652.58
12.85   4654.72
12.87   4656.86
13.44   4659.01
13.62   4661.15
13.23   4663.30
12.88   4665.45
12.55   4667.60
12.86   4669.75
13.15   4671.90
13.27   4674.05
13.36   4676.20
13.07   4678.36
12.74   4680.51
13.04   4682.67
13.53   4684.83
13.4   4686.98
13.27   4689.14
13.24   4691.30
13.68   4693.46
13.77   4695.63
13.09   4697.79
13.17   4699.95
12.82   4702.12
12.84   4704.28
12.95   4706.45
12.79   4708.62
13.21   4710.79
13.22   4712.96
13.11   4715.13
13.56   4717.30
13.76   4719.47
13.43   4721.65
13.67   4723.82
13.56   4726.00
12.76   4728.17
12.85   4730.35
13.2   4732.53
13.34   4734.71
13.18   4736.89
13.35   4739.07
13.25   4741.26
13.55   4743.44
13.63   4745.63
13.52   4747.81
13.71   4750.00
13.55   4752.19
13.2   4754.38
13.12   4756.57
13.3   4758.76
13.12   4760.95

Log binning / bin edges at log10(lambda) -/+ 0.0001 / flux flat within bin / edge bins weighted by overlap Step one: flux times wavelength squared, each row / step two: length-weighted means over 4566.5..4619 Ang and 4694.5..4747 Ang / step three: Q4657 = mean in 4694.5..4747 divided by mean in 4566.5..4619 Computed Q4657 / 1.07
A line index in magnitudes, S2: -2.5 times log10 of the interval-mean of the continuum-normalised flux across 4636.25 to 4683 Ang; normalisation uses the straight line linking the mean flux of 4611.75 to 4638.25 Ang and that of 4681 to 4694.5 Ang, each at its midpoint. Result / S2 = 0.01 mag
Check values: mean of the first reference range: 13.1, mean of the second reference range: 13.3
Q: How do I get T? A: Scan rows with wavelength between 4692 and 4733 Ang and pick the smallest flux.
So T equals 12.76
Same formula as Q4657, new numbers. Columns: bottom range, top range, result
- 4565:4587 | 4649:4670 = 1.04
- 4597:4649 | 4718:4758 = 1.07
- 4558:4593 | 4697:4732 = 1.07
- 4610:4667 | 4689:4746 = 1.05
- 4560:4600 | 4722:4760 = 1.10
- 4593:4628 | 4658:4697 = 1.03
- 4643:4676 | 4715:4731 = 1.05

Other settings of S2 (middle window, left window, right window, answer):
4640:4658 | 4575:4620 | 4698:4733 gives 0.00 mag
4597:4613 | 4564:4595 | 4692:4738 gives -0.01 mag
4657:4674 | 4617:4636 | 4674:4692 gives 0.01 mag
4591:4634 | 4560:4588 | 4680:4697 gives 0.00 mag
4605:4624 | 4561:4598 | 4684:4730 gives -0.01 mag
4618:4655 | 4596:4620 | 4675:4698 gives 0.01 mag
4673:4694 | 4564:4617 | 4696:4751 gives 0.00 mag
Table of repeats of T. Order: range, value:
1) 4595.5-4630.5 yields 12.95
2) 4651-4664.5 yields 12.85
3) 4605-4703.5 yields 12.55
